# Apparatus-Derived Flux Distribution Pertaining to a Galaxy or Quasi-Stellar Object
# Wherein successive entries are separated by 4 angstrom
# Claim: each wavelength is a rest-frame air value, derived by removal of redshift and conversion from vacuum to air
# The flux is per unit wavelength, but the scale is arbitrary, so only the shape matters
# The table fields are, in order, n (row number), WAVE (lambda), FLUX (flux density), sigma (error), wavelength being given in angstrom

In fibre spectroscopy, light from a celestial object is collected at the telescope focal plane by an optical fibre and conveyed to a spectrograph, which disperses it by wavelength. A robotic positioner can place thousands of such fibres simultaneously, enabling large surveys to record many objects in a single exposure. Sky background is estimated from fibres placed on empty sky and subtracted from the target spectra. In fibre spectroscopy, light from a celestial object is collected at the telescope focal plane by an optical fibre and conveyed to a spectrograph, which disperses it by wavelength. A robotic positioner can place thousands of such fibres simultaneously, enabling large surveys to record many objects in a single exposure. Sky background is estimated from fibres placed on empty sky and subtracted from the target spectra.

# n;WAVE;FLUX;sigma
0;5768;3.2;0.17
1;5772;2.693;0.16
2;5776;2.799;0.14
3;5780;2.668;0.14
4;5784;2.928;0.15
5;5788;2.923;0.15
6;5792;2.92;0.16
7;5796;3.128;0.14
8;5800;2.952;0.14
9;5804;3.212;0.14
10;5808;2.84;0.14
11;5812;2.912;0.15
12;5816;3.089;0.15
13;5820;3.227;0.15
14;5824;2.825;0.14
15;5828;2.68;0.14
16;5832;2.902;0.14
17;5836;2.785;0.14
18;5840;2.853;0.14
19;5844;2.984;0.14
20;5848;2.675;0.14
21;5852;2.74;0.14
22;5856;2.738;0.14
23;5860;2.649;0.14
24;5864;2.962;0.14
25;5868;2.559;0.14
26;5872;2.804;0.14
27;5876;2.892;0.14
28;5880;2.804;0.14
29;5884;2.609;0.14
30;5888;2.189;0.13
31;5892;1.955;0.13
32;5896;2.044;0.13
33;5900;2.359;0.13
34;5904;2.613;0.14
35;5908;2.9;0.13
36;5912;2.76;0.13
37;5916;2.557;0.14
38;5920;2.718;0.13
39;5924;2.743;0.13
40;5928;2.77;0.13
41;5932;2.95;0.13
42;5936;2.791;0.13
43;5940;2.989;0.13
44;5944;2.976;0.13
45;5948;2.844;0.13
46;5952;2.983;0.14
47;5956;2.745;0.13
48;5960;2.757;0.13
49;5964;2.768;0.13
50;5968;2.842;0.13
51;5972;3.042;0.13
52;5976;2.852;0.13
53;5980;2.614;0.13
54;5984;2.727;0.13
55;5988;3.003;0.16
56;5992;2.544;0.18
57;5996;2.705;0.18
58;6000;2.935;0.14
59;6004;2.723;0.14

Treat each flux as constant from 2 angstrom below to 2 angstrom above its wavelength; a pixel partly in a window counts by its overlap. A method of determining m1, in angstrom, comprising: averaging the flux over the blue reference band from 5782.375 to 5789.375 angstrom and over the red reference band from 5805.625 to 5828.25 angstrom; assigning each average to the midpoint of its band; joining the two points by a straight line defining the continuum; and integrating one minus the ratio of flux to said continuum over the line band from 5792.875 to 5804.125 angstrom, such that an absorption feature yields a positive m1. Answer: -0.5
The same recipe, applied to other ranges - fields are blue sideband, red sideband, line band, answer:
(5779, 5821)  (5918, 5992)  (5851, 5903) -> 6.3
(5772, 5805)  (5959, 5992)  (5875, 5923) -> 5.5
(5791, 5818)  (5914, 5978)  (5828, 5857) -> 1.6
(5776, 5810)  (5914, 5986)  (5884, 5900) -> 3.9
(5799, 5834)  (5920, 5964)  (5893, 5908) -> 2.6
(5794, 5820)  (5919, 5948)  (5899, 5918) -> 1.6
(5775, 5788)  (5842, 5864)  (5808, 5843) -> -1.4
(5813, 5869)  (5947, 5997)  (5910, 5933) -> 0.6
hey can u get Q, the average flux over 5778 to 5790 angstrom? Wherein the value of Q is 2.84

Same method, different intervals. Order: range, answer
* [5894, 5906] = 2.34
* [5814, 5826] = 3.05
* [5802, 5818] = 3.01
